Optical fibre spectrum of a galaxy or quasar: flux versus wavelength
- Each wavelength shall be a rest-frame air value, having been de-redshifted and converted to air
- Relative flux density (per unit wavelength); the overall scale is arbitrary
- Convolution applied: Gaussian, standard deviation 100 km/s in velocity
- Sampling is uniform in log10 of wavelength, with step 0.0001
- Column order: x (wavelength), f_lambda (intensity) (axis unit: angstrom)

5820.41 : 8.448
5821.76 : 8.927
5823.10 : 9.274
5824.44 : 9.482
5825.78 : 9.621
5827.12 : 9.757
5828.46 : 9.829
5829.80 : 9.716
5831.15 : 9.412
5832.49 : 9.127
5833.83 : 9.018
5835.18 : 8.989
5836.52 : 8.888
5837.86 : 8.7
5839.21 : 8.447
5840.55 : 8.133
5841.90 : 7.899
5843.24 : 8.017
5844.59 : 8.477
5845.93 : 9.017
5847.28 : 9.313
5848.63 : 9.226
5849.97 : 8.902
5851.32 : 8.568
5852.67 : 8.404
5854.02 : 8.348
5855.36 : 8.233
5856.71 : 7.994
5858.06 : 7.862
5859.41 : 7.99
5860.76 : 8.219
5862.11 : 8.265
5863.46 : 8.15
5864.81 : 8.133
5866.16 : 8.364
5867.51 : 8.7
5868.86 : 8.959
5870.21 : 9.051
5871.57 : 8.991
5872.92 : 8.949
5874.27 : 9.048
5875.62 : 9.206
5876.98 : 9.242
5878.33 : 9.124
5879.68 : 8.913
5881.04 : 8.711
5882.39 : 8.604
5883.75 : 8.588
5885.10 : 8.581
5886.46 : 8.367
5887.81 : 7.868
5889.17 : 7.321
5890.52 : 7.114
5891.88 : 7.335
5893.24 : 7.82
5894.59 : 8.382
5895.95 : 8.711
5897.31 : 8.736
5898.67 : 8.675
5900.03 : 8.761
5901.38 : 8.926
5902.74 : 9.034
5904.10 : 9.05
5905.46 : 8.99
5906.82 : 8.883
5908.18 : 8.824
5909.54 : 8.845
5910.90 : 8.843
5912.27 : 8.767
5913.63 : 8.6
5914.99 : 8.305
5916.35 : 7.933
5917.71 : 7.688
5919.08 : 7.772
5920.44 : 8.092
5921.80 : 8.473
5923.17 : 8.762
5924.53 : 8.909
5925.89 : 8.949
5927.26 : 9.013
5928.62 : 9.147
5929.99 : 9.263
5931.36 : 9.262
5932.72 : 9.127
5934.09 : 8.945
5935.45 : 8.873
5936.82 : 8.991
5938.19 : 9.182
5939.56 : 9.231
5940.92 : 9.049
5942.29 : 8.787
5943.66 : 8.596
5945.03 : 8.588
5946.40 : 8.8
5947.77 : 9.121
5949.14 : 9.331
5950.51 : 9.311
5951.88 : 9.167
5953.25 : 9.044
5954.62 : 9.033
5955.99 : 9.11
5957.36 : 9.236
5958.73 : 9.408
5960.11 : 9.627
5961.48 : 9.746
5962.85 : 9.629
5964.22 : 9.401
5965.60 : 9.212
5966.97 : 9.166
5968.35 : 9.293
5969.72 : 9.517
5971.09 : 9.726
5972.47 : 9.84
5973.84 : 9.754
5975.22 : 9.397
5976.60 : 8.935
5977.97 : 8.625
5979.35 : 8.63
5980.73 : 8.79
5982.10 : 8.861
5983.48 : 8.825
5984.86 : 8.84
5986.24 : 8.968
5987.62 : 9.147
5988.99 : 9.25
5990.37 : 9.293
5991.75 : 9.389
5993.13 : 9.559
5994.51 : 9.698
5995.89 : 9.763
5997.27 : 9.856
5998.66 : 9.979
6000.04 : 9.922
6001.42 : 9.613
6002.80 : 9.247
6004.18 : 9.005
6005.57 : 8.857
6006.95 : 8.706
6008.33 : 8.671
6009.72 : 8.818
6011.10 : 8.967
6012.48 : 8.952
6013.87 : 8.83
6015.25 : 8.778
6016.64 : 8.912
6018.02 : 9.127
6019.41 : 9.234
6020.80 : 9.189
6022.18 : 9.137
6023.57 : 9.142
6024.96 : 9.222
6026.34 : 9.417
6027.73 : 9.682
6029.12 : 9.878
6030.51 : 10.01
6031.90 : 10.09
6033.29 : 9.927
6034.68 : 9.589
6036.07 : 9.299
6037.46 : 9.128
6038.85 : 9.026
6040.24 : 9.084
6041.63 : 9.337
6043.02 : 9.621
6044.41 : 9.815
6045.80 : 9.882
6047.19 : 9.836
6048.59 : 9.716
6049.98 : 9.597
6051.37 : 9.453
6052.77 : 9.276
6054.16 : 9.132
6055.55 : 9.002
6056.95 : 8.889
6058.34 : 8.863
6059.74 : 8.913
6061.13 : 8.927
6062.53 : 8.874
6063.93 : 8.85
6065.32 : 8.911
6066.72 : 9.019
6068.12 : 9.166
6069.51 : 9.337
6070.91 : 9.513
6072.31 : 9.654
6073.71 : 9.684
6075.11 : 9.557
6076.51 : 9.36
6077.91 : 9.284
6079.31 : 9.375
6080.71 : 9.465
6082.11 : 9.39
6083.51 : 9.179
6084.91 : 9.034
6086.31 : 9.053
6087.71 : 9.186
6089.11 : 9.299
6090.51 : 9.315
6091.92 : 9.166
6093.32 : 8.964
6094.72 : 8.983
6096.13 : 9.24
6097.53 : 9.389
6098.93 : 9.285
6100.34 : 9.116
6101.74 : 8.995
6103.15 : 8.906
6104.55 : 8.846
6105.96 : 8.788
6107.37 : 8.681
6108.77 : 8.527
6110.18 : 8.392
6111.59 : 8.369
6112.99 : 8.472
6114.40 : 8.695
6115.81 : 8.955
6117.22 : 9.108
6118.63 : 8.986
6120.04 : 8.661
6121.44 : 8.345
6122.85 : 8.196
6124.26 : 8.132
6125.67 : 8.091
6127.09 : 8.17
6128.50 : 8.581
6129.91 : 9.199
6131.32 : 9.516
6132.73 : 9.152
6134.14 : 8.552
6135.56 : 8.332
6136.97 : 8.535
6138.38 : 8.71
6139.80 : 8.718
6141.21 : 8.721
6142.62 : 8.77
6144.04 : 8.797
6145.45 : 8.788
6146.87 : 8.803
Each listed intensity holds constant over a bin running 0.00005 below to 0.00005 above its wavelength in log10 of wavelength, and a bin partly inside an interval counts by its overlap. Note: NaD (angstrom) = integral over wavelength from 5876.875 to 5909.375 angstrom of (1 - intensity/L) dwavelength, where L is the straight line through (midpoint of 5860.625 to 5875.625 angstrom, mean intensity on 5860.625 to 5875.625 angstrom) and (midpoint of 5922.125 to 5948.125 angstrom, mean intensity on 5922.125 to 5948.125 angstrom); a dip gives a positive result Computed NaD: 1.0 angstrom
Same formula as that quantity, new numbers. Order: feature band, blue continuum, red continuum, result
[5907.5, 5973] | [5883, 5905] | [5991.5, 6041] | -2.07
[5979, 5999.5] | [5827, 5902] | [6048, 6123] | -0.94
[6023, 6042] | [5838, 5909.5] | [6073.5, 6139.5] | -1.52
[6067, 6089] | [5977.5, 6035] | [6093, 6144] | -1.01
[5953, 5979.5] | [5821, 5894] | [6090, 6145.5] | -1.92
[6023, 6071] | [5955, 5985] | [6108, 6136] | -2.23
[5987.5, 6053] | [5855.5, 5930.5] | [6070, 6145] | -4.52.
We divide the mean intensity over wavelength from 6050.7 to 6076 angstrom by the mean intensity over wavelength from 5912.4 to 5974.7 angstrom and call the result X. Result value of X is 1.02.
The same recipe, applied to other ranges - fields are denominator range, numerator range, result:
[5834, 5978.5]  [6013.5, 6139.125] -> 1.04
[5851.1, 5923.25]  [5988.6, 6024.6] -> 1.09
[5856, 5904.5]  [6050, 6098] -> 1.08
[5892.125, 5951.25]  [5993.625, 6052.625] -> 1.07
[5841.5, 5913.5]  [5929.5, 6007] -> 1.08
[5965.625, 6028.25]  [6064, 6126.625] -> 0.98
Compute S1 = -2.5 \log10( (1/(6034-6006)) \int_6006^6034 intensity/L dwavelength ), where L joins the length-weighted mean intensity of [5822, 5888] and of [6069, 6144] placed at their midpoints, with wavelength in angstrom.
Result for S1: -0.04 mag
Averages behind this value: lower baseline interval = 8.76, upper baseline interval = 8.94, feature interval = 9.23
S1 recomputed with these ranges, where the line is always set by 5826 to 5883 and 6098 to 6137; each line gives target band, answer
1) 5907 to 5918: 0.03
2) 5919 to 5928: 0.01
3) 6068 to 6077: -0.09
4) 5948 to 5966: -0.07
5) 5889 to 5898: 0.10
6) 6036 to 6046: -0.08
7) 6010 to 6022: -0.03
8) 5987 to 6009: -0.08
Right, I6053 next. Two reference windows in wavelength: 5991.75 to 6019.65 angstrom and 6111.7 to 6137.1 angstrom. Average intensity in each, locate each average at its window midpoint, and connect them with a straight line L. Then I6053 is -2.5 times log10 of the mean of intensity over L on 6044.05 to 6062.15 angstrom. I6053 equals -0.04 mag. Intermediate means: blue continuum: 9.23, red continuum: 8.65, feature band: 9.31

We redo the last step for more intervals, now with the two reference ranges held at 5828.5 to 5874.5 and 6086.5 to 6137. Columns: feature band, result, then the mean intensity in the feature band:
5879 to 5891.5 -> 0.06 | 8.21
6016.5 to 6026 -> -0.05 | 9.17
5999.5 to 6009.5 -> -0.05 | 9.12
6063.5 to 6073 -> -0.05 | 9.22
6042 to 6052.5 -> -0.11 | 9.67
